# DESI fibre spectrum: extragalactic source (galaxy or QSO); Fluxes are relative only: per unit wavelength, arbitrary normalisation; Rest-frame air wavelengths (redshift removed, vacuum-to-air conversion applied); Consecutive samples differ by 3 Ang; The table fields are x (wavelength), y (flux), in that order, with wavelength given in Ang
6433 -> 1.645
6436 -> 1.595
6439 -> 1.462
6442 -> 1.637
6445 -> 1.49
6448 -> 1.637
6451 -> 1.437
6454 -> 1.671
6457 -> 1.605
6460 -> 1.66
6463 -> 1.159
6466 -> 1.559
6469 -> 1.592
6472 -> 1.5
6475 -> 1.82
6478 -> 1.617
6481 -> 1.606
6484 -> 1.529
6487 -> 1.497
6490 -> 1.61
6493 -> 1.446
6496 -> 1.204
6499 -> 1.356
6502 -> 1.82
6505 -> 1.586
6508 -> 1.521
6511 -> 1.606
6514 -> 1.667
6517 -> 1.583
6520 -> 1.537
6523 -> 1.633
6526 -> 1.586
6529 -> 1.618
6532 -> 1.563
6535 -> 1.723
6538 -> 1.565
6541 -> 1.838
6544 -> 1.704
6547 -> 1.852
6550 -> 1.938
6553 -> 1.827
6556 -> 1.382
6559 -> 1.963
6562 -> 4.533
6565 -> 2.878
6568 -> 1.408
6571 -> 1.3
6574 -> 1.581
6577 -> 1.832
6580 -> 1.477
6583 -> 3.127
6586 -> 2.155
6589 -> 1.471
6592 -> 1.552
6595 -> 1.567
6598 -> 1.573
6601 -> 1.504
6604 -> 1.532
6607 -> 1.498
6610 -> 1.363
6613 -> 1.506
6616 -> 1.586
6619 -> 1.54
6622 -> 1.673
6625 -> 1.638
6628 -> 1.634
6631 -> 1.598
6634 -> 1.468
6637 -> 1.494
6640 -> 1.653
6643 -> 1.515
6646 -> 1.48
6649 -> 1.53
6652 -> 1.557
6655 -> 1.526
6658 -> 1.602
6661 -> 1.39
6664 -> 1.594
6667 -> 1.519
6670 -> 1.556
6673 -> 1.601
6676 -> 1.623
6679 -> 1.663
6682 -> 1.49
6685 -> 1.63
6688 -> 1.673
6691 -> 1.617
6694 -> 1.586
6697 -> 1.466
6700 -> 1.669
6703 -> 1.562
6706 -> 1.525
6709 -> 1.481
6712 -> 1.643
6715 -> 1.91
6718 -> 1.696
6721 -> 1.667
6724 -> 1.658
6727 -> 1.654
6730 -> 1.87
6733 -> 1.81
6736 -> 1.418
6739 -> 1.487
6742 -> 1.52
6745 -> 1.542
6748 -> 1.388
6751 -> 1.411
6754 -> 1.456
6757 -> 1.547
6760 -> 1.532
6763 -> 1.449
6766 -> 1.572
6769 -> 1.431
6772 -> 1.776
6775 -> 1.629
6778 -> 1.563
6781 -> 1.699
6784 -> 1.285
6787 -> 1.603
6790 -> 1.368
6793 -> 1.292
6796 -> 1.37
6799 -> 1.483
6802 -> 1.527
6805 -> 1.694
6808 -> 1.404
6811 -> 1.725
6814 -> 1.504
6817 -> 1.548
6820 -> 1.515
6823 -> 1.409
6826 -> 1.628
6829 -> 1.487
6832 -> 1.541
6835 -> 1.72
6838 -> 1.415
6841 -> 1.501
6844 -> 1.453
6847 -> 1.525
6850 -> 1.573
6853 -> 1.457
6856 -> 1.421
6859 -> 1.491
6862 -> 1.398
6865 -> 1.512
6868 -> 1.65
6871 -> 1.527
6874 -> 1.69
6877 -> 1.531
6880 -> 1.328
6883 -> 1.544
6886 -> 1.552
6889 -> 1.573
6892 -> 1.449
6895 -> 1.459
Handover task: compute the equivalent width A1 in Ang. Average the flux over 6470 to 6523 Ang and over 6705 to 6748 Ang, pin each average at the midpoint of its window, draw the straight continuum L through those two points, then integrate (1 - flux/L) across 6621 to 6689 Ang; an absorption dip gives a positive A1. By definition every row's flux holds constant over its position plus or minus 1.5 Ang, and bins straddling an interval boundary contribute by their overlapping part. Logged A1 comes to 1.62 Ang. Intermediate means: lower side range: 1.56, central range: 1.57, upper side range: 1.63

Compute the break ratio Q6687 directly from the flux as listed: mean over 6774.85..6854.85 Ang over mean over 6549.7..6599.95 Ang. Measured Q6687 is 0.8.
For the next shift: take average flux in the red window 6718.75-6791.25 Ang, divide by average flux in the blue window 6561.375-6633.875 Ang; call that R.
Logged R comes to 0.9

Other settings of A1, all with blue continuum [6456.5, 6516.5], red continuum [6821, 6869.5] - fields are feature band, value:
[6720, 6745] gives -1.75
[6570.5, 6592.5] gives -4.42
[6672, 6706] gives -1.51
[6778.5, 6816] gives 0.43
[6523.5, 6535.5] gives -0.56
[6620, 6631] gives -0.74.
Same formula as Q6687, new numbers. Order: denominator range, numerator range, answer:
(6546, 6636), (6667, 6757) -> 0.89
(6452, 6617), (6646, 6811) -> 0.92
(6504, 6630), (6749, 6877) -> 0.87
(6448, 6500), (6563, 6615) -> 1.15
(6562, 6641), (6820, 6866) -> 0.87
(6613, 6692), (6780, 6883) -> 0.96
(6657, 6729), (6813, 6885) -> 0.94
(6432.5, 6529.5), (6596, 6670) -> 0.99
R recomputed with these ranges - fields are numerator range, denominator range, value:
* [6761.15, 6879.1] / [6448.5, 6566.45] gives 0.89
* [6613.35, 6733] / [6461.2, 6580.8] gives 0.94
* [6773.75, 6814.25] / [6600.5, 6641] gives 0.97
